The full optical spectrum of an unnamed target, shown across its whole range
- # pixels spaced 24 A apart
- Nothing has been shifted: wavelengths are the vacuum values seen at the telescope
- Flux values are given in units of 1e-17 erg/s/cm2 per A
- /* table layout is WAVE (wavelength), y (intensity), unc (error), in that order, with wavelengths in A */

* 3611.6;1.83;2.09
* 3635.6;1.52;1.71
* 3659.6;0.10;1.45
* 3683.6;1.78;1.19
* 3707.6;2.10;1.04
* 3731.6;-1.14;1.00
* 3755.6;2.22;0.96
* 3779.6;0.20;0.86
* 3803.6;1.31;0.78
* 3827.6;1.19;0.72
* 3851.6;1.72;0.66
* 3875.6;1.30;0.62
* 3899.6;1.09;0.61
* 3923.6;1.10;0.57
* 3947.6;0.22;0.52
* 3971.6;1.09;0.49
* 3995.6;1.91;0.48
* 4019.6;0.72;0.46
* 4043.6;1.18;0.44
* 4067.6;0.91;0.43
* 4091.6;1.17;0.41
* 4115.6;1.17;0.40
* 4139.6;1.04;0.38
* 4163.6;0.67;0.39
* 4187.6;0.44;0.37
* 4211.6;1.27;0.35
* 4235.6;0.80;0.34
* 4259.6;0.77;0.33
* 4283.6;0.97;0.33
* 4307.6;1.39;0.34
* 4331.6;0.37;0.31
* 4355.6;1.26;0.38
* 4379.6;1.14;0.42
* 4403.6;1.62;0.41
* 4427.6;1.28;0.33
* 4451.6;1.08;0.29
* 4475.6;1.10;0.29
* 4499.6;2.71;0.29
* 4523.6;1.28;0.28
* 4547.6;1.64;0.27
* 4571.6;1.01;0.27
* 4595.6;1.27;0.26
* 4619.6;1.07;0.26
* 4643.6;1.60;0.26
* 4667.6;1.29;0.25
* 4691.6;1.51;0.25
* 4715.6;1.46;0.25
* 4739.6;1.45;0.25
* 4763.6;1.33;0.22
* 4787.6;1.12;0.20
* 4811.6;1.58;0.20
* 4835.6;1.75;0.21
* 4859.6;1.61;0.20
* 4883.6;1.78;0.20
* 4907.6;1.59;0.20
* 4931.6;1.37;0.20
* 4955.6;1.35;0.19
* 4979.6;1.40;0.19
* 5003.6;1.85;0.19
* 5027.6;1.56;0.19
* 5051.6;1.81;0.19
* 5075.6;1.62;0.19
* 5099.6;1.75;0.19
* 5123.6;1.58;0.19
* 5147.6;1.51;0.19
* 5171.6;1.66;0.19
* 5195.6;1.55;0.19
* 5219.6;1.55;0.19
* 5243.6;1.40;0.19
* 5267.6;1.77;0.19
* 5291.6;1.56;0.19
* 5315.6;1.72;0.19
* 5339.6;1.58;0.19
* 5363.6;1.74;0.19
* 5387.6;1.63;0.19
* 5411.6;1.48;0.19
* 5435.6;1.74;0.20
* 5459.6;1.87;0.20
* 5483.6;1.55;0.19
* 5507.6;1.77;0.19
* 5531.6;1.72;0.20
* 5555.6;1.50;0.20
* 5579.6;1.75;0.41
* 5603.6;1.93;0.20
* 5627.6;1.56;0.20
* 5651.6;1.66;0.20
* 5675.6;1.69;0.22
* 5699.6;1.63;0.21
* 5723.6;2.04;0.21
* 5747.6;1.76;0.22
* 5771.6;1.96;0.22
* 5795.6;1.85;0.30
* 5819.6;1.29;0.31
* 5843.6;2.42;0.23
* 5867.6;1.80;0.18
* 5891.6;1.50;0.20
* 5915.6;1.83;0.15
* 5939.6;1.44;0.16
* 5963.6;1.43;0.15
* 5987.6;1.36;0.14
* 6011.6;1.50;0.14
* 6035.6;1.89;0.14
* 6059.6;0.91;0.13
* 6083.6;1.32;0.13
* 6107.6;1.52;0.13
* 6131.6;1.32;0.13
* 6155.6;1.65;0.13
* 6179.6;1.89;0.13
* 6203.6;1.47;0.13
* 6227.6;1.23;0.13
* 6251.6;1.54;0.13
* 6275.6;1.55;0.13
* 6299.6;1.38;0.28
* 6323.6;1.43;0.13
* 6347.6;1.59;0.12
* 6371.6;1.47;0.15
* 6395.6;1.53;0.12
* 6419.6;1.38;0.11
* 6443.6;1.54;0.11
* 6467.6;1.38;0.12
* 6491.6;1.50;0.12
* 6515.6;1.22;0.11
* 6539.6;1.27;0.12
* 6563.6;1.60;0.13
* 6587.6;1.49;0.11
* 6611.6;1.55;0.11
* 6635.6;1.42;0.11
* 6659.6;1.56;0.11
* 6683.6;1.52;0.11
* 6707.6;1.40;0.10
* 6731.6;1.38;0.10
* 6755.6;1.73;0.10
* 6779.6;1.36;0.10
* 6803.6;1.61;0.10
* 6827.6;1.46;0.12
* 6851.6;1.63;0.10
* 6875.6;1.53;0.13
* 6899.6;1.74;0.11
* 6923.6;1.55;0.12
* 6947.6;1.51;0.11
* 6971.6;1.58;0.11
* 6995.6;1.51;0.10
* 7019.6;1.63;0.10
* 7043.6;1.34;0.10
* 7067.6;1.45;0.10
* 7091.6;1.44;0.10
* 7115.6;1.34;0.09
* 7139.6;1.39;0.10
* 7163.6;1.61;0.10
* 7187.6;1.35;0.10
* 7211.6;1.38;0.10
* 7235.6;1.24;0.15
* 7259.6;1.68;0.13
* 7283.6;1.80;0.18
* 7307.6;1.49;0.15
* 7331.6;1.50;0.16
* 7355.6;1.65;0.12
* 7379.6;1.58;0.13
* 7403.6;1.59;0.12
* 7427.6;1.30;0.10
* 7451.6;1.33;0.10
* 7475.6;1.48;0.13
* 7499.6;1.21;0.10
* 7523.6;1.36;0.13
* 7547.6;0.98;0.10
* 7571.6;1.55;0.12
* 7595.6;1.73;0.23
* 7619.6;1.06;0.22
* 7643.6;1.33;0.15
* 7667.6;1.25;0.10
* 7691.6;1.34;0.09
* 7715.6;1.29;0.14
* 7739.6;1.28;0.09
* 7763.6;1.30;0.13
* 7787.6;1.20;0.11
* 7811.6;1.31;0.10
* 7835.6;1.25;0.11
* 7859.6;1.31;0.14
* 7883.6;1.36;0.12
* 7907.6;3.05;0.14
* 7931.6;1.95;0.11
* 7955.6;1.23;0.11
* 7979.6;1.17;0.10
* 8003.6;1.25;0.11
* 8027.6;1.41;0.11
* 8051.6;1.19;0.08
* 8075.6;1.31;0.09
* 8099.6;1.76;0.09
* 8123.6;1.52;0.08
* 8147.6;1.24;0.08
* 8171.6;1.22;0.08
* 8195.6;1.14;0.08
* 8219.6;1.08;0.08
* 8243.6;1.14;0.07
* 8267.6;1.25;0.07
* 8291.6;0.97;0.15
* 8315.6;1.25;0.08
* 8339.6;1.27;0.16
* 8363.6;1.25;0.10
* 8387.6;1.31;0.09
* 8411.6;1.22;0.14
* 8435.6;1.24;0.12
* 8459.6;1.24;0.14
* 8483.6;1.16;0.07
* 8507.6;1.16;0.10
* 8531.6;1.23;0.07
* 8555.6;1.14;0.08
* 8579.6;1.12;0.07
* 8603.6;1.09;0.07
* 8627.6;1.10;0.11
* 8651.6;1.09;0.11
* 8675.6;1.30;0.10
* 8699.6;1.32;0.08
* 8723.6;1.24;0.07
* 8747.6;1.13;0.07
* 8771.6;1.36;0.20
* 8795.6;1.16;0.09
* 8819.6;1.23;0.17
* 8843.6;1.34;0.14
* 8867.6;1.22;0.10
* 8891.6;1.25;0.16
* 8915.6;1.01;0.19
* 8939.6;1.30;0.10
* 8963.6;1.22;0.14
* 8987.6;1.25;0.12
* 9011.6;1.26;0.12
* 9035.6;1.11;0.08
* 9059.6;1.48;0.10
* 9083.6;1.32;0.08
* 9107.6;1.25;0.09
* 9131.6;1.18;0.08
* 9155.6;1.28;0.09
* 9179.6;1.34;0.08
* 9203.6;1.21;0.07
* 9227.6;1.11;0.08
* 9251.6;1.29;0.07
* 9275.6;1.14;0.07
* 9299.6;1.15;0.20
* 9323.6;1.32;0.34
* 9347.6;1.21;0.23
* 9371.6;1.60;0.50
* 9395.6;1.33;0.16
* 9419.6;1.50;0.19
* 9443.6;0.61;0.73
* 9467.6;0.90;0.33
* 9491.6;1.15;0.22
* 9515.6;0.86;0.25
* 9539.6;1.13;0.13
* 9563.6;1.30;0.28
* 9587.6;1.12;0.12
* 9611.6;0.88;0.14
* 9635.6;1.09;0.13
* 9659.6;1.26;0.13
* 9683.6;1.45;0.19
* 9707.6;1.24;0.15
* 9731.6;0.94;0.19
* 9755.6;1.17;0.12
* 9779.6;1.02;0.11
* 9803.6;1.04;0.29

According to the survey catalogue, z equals 0.21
